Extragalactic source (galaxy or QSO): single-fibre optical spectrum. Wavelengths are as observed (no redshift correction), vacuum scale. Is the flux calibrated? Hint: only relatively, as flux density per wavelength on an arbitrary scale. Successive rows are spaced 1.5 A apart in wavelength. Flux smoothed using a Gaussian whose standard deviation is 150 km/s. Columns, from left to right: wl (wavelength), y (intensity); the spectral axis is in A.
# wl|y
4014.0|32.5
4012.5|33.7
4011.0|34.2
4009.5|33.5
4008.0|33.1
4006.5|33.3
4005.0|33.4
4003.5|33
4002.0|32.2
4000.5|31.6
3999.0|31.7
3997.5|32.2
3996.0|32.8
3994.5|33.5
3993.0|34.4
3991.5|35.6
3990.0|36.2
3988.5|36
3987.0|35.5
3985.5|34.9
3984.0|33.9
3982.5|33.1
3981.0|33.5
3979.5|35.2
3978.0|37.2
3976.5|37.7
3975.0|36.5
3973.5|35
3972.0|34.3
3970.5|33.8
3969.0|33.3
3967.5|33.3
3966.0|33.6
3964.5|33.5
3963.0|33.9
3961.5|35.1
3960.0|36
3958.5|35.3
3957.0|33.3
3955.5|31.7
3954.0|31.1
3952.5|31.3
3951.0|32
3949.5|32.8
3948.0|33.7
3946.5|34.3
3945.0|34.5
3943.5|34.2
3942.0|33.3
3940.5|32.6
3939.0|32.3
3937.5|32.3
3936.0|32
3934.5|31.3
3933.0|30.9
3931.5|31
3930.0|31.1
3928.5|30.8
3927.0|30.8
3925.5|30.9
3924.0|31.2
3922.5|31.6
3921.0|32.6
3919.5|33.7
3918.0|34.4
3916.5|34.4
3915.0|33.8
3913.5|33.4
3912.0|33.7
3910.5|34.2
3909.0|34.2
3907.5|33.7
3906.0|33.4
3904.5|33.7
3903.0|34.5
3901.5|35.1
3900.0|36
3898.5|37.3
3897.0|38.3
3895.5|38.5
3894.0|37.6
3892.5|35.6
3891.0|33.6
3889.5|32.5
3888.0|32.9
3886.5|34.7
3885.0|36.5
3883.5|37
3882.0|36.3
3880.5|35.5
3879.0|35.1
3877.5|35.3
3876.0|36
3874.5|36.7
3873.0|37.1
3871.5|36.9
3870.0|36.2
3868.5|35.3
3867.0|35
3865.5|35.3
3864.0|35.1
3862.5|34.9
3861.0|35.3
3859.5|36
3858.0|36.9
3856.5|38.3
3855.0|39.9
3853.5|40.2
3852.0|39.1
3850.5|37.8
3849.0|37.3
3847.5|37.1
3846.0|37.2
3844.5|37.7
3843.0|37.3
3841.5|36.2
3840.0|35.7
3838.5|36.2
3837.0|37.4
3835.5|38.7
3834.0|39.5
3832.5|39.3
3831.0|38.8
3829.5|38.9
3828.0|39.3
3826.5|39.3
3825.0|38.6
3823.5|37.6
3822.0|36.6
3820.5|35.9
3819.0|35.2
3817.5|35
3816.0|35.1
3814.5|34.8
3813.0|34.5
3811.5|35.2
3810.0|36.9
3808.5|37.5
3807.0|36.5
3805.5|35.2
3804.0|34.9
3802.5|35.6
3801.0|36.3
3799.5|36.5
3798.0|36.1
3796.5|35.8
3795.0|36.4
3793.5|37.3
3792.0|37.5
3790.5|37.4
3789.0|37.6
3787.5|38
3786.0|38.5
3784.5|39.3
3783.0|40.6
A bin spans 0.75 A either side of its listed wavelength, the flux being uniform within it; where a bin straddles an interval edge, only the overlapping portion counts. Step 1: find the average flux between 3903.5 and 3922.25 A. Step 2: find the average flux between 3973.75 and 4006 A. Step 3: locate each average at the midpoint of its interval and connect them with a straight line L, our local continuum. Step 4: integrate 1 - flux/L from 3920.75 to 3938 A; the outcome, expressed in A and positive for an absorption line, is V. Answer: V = 1.28 A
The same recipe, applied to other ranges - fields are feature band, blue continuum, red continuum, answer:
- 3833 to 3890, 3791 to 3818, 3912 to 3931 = -3.8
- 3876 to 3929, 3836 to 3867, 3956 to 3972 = 1.9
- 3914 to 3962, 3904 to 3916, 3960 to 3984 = 2.1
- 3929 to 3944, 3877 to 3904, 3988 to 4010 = 1.2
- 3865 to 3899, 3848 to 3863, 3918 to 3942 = -0.3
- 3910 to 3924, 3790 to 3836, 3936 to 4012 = 0.6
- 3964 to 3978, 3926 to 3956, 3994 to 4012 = -0.9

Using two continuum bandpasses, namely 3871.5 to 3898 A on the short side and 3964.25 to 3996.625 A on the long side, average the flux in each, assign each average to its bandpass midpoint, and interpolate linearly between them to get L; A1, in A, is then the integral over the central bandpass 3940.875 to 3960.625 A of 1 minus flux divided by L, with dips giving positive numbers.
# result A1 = 1.0 A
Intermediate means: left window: 35.9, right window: 34.7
